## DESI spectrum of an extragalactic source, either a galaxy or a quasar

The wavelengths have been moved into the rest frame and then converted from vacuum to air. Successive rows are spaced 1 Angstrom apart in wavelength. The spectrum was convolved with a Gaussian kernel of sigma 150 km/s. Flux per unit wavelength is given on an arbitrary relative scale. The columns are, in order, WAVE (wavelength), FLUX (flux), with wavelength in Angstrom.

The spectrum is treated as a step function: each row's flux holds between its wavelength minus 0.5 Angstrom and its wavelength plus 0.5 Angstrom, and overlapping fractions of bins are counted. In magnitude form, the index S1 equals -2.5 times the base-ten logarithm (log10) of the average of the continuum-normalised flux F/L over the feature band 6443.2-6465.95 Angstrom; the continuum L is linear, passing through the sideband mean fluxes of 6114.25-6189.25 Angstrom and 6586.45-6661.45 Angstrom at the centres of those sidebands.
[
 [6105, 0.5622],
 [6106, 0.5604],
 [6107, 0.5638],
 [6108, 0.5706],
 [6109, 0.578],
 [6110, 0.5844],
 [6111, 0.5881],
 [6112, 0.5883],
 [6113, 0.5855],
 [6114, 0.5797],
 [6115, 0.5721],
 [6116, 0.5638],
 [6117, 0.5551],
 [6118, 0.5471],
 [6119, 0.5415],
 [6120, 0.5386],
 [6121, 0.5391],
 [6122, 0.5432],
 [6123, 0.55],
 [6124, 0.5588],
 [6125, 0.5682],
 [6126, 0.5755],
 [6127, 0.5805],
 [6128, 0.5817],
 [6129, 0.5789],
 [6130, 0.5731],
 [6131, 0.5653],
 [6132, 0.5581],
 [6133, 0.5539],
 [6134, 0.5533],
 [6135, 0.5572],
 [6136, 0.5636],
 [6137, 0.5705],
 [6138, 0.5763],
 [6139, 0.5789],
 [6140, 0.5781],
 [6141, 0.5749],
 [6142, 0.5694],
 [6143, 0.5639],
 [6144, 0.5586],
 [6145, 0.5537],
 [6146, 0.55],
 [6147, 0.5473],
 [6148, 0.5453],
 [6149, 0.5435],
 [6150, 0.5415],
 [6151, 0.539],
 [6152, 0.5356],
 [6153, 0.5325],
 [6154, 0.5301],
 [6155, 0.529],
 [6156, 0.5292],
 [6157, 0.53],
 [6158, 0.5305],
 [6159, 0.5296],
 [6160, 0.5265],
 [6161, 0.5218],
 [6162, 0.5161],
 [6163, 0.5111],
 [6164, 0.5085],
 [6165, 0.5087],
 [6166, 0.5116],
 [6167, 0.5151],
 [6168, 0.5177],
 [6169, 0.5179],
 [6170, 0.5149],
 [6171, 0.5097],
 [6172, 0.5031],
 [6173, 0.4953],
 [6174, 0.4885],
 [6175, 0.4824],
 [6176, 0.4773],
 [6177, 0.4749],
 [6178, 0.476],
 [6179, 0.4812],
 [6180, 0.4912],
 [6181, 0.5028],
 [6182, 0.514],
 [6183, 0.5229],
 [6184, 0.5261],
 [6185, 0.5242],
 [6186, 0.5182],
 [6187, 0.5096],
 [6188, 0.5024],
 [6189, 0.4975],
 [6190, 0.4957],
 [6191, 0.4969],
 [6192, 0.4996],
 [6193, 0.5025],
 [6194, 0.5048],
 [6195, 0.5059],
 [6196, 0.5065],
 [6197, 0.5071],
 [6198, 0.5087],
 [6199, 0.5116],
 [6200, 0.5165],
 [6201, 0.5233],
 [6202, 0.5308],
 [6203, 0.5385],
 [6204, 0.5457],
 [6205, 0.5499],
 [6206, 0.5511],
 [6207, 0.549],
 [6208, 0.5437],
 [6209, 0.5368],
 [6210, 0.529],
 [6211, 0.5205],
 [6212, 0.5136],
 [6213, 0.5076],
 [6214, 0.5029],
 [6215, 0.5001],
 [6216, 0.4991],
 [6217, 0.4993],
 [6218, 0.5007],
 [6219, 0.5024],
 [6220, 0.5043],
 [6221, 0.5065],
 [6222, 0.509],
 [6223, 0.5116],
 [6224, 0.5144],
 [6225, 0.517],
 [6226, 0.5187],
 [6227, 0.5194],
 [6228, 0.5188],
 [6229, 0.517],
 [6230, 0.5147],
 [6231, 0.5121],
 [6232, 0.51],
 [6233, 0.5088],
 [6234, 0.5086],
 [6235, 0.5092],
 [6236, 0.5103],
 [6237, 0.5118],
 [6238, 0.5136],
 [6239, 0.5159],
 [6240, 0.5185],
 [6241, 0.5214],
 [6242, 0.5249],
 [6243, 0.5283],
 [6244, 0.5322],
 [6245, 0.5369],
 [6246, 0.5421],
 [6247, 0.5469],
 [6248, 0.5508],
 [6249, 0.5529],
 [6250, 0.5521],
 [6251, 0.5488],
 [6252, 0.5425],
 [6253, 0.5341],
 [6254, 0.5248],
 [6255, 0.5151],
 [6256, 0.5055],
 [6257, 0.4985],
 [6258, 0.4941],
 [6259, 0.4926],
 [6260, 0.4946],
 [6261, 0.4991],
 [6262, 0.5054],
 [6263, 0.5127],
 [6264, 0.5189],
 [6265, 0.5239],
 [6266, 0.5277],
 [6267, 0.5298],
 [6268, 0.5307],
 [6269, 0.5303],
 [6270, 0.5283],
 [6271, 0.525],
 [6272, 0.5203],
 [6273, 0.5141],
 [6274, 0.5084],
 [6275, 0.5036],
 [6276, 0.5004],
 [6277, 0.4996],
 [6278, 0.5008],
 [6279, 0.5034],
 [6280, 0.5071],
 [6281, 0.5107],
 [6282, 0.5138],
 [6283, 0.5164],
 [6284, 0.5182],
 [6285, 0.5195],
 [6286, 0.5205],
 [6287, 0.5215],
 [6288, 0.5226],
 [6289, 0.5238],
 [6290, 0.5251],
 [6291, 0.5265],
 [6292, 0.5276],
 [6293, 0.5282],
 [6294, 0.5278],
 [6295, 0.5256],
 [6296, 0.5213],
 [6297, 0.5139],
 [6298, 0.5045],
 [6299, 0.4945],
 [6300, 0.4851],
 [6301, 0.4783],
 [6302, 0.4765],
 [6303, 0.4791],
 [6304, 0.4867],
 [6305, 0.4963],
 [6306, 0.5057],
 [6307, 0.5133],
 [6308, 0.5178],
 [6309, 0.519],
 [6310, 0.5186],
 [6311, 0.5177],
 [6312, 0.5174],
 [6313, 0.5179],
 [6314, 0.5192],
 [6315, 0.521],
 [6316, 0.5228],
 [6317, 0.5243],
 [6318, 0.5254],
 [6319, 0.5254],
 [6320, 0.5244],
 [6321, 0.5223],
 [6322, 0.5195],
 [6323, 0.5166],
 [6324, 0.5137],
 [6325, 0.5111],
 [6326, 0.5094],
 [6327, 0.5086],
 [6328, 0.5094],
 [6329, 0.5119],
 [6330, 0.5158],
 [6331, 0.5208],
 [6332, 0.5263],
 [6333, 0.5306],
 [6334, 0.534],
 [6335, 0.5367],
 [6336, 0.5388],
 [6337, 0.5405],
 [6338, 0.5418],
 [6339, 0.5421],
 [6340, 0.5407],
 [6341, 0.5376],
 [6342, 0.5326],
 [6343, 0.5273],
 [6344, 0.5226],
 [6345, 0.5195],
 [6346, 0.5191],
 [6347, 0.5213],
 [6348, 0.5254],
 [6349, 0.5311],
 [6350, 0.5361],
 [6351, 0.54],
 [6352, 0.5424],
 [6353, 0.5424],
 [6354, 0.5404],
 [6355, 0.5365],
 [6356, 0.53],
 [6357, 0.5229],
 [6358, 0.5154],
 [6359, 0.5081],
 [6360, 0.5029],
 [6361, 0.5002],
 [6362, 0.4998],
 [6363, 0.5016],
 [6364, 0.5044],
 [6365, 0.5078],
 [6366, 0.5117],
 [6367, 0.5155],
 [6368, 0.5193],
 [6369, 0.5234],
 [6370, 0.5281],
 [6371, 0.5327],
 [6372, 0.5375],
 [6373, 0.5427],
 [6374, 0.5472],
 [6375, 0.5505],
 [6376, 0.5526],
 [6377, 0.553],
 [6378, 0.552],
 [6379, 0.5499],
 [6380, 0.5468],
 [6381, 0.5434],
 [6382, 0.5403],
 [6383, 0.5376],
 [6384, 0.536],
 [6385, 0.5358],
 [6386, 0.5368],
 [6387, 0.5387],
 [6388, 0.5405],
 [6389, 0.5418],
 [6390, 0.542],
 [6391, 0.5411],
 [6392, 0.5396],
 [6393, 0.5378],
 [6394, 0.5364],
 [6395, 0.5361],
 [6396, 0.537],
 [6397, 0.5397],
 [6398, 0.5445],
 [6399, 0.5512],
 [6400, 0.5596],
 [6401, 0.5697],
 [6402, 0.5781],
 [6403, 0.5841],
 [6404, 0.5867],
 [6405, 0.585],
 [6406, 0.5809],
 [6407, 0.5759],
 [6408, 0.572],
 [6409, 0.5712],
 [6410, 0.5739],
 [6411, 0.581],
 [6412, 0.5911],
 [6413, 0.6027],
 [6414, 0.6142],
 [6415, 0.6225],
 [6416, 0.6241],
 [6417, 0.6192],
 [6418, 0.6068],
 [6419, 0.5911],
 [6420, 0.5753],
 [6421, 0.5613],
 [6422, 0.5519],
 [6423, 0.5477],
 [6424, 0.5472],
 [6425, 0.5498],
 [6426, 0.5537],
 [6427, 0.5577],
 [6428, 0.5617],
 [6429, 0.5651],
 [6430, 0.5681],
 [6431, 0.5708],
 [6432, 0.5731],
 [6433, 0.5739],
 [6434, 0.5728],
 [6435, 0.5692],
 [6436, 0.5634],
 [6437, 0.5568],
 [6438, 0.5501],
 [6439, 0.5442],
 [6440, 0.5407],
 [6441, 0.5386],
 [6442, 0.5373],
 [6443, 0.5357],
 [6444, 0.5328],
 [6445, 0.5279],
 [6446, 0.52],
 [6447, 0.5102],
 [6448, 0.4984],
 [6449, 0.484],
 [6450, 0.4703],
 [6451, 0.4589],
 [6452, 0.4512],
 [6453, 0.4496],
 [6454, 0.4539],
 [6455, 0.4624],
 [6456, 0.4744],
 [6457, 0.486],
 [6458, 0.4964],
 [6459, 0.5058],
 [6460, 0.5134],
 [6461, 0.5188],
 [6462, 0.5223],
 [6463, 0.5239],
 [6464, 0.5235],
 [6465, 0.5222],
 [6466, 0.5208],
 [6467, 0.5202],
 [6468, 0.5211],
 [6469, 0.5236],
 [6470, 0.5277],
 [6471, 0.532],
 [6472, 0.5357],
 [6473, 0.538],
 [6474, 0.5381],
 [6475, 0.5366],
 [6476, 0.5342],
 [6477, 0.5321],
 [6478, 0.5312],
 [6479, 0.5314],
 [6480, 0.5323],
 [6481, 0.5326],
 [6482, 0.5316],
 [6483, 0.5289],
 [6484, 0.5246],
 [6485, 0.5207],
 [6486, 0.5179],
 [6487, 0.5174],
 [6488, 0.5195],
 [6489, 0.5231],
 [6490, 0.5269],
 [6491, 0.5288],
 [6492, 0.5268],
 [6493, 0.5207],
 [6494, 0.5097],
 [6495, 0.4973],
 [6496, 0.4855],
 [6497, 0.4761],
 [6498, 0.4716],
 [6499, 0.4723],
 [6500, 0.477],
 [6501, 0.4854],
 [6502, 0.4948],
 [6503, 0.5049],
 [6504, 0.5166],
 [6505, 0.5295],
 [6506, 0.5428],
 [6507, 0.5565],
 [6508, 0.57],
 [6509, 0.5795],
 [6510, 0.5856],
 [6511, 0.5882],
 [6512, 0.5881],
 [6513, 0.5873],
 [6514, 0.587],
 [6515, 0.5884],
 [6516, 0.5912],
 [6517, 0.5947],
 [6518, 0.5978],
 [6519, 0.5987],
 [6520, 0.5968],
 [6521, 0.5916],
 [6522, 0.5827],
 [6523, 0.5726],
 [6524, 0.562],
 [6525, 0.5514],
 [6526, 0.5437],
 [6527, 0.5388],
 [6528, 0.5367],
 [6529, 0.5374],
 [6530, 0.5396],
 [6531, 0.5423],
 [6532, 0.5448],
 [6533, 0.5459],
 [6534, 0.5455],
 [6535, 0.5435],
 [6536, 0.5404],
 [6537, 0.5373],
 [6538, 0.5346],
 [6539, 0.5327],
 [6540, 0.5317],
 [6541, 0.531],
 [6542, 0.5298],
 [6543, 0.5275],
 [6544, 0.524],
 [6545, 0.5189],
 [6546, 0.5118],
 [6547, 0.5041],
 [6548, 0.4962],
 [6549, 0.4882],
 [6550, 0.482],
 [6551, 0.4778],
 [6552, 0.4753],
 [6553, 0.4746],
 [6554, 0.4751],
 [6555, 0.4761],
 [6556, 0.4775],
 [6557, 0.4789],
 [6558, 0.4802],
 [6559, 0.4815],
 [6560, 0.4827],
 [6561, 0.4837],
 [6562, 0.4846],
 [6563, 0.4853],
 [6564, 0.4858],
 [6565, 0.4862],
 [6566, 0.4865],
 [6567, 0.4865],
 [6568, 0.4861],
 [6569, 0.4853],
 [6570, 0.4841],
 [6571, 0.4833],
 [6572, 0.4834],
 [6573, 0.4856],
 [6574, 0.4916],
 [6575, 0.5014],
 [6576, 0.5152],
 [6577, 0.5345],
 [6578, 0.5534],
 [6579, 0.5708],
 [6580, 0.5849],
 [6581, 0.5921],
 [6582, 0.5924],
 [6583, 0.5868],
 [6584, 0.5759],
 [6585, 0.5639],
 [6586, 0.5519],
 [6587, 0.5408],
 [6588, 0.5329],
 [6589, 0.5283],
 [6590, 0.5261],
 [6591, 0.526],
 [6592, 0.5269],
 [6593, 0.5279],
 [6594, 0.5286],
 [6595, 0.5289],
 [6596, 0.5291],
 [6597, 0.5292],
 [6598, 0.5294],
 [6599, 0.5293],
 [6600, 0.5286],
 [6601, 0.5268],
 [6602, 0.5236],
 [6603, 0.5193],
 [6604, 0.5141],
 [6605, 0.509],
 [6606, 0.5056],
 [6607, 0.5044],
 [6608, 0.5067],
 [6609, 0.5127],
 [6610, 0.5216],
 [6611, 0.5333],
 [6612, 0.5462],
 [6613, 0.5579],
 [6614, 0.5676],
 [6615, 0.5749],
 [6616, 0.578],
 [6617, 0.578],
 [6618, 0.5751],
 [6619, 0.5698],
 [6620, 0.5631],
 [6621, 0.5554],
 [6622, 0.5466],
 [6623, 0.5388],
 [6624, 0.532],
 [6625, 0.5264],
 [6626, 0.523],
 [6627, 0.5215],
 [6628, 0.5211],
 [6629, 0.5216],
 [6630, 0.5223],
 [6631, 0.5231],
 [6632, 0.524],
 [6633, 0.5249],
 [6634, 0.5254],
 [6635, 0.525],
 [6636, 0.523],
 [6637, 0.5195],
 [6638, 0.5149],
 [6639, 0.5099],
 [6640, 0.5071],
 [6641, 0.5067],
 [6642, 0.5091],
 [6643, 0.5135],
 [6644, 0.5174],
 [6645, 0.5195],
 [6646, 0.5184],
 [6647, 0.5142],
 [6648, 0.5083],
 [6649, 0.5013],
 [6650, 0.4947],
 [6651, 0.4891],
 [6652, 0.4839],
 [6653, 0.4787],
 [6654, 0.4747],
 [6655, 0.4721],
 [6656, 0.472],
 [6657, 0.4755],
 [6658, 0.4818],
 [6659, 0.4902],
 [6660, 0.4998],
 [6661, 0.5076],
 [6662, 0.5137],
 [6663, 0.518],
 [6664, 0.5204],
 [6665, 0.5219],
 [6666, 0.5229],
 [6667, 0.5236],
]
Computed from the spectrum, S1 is 0.063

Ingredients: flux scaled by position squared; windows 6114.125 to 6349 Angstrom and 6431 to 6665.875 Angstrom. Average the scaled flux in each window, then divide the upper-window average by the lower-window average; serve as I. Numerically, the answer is 1.1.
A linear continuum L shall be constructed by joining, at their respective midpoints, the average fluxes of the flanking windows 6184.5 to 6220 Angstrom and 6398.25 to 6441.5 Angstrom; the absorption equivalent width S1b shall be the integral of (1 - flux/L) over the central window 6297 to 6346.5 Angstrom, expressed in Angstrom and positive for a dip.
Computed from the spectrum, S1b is 2.7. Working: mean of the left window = 0.516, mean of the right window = 0.573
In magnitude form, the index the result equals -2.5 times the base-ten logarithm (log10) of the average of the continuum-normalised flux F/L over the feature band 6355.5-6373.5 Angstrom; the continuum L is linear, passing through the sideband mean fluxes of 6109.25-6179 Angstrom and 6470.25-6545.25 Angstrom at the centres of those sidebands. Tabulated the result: 0.05 mag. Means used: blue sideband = 0.543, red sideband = 0.539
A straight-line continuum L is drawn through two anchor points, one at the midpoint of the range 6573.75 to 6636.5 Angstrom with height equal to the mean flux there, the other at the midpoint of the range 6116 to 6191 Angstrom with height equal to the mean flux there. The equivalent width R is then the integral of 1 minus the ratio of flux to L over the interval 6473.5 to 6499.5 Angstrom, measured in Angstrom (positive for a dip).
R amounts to 0.9 Angstrom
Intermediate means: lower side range 0.534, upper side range 0.538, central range 0.518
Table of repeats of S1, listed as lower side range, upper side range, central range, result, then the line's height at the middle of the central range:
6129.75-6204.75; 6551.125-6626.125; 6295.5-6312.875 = 0.046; 0.525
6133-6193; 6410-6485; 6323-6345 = 0.014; 0.533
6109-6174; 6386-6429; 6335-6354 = 0.057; 0.562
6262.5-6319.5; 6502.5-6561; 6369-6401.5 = -0.040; 0.523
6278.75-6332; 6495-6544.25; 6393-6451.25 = -0.056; 0.531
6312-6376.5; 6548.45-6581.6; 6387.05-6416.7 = -0.100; 0.518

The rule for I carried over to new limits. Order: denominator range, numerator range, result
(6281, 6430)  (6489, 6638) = 1.05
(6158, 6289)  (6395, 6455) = 1.14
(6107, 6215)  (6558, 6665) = 1.12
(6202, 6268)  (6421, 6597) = 1.10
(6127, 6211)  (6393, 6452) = 1.14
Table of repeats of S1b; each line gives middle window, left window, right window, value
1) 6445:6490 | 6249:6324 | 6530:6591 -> 0.3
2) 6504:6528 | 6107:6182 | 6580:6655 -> -1.8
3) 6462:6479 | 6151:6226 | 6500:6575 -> -0.2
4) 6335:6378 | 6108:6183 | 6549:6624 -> 0.3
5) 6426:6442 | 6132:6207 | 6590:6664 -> -1.1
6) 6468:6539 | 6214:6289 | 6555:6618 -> -2.5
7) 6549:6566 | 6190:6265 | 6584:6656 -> 1.4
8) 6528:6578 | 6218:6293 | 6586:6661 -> 1.5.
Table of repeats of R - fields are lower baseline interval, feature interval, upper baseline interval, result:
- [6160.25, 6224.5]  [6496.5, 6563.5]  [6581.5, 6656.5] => -0.73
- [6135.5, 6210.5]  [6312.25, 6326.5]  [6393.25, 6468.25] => 0.44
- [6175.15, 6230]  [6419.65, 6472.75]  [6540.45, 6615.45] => -1.27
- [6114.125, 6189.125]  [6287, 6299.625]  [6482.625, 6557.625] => 0.33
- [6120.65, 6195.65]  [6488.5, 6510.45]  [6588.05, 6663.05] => 0.28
